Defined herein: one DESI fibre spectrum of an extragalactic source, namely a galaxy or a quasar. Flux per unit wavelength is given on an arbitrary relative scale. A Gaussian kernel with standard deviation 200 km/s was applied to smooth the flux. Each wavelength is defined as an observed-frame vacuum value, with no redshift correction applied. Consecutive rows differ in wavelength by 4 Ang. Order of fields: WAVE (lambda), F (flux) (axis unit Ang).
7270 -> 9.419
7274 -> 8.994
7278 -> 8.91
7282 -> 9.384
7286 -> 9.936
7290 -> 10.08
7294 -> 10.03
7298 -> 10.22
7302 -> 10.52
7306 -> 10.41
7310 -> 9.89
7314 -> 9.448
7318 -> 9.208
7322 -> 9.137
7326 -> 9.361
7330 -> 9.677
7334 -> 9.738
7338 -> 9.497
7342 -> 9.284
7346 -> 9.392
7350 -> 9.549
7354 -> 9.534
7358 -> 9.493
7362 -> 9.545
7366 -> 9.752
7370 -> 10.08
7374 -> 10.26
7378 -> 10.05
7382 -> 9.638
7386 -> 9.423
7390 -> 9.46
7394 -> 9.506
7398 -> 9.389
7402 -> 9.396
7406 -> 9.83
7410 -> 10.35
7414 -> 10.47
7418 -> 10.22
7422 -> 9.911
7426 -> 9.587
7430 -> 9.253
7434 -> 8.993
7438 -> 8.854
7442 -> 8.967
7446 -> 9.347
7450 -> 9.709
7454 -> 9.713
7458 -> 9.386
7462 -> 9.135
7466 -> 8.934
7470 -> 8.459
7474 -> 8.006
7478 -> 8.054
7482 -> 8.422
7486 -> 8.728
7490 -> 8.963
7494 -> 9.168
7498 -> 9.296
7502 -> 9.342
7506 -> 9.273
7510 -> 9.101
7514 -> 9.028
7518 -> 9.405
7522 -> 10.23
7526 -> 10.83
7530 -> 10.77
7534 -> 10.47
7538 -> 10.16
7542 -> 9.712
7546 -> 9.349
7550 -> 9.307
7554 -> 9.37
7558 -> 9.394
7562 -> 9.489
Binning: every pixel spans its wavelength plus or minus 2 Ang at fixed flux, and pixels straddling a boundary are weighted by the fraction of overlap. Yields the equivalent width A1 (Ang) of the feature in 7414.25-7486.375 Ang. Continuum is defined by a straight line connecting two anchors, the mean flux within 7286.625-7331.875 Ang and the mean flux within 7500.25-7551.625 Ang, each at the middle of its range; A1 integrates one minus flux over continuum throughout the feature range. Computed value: 4.8 Ang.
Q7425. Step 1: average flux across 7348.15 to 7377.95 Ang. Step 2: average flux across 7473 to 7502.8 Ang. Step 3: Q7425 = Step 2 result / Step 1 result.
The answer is 0.90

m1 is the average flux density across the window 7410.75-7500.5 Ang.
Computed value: 9.18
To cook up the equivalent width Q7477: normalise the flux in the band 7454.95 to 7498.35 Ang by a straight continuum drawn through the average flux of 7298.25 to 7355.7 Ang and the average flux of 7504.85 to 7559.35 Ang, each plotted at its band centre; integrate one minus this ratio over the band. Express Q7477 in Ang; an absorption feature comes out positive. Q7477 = 4.2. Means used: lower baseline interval 9.64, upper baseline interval 9.75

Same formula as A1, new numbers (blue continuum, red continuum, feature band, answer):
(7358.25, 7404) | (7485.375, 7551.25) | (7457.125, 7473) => 1.2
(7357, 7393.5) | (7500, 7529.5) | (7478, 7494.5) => 1.7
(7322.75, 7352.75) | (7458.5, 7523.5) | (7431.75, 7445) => 0.3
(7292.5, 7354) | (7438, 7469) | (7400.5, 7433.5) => -1.6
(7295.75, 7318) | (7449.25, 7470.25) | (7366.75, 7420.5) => -1.5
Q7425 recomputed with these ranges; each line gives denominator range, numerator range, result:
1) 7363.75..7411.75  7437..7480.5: 0.92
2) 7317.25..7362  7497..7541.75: 1.04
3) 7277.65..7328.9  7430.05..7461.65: 0.95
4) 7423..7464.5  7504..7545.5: 1.06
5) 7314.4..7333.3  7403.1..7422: 1.08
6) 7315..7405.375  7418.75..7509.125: 0.95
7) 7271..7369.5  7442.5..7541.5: 0.97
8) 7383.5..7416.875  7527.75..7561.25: 1.01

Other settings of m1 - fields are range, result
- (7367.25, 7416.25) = 9.82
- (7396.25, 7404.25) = 9.41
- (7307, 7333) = 9.5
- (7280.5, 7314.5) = 10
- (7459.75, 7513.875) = 8.85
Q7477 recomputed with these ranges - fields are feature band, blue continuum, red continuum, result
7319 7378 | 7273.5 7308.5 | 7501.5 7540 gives 1.61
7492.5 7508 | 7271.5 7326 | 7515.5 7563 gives 0.90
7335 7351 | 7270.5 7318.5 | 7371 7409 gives 0.46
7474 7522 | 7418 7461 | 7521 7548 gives 4.45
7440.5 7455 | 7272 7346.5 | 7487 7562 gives 0.28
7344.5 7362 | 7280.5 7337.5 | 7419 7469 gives 0.24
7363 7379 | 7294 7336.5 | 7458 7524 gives -0.81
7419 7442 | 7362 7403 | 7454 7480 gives -0.43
